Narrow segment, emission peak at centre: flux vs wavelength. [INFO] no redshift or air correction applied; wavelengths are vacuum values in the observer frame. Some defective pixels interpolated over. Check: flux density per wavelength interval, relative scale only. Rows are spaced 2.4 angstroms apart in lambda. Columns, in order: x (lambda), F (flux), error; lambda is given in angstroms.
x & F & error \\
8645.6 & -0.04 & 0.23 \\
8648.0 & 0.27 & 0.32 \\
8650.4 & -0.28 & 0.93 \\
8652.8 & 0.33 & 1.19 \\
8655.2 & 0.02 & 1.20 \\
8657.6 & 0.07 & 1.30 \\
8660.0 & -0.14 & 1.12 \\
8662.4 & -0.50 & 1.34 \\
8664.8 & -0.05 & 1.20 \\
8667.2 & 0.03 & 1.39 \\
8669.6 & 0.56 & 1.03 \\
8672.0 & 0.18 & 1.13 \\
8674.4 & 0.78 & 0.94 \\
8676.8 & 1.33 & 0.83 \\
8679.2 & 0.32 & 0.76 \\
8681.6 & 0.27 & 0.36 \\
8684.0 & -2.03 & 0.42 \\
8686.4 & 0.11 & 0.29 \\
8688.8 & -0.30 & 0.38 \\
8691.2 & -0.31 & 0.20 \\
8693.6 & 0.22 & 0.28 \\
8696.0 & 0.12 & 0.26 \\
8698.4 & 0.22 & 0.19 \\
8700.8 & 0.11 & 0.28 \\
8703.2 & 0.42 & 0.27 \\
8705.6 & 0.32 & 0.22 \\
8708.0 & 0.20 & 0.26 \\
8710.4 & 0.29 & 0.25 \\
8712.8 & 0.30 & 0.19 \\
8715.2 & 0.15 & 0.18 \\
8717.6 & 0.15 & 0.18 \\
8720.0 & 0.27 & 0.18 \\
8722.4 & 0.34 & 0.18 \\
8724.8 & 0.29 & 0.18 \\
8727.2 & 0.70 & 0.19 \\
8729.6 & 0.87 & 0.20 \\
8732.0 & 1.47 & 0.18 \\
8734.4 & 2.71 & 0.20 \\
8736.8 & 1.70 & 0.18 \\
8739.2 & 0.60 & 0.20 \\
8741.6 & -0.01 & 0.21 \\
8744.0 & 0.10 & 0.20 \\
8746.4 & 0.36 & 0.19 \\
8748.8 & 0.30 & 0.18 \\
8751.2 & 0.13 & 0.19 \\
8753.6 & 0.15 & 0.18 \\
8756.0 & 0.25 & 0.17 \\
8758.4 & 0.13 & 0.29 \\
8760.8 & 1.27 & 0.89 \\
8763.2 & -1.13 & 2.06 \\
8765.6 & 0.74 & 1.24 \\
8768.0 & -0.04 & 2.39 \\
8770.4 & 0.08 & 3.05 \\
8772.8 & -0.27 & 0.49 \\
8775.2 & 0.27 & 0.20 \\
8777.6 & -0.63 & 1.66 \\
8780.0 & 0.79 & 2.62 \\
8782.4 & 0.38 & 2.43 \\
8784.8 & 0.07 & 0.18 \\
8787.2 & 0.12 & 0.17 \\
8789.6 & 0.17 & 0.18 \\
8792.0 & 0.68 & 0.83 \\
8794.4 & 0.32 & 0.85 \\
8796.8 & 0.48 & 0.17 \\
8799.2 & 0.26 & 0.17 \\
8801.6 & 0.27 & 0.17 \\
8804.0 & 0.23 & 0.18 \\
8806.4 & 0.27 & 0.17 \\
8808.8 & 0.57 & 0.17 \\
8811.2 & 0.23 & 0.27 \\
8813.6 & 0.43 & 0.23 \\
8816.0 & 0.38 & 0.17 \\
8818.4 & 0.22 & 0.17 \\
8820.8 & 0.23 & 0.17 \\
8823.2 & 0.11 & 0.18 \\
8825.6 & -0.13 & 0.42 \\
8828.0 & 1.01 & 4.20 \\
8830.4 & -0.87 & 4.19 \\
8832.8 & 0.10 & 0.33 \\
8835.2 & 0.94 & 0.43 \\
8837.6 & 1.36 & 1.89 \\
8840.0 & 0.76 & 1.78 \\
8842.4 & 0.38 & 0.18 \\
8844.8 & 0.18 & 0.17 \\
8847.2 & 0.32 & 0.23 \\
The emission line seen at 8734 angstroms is H-beta 4861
